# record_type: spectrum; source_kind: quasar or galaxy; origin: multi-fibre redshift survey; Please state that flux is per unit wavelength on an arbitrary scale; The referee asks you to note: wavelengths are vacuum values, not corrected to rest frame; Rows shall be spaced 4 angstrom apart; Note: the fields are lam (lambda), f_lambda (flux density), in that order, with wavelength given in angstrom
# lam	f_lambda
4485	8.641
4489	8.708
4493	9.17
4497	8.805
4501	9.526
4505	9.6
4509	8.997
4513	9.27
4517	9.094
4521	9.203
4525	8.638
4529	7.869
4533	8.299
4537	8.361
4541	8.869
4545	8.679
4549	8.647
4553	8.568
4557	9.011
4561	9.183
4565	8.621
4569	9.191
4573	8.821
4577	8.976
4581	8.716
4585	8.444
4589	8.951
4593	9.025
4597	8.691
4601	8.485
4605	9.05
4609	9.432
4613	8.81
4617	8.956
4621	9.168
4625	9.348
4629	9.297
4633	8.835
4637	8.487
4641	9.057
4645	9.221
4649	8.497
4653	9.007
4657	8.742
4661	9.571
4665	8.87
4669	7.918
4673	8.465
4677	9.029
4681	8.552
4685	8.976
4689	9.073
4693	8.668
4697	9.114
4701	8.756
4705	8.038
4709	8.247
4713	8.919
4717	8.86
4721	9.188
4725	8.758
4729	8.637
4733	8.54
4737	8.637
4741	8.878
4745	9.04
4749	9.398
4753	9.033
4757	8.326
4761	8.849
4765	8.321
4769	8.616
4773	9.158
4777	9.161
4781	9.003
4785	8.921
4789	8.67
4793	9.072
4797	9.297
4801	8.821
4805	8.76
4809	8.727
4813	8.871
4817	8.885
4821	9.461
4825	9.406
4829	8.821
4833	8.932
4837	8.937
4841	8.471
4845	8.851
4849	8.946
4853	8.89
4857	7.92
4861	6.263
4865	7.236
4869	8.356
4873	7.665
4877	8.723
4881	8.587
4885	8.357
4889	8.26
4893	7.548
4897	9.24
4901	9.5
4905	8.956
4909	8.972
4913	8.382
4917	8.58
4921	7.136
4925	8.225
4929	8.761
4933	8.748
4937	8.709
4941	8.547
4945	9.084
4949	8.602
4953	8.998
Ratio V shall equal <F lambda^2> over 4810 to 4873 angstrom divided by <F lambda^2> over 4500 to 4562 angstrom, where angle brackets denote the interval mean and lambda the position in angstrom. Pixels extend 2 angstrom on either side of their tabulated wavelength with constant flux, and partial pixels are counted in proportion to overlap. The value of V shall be 1.10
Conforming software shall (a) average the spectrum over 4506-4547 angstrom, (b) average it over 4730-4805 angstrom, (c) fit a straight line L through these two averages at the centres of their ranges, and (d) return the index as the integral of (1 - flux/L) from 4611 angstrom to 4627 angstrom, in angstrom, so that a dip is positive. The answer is -0.5 angstrom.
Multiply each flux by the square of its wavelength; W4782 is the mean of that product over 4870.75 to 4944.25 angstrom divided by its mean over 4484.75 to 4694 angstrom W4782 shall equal 1.1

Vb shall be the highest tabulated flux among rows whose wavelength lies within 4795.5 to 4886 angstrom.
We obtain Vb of 9.461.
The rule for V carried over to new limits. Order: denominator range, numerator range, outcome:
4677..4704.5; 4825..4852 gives 1.07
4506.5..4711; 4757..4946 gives 1.08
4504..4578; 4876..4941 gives 1.13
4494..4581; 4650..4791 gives 1.07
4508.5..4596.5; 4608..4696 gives 1.06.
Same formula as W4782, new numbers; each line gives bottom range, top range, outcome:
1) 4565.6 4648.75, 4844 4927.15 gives 1.05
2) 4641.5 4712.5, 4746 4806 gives 1.06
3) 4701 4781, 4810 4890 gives 1.01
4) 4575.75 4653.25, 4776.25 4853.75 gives 1.09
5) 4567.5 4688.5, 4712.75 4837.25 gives 1.07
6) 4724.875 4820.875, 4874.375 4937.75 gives 1.02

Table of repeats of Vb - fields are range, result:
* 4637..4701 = 9.571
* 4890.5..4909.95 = 9.5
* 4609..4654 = 9.432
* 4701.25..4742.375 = 9.188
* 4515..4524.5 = 9.203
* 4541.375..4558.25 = 9.011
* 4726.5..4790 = 9.398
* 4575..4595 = 9.025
